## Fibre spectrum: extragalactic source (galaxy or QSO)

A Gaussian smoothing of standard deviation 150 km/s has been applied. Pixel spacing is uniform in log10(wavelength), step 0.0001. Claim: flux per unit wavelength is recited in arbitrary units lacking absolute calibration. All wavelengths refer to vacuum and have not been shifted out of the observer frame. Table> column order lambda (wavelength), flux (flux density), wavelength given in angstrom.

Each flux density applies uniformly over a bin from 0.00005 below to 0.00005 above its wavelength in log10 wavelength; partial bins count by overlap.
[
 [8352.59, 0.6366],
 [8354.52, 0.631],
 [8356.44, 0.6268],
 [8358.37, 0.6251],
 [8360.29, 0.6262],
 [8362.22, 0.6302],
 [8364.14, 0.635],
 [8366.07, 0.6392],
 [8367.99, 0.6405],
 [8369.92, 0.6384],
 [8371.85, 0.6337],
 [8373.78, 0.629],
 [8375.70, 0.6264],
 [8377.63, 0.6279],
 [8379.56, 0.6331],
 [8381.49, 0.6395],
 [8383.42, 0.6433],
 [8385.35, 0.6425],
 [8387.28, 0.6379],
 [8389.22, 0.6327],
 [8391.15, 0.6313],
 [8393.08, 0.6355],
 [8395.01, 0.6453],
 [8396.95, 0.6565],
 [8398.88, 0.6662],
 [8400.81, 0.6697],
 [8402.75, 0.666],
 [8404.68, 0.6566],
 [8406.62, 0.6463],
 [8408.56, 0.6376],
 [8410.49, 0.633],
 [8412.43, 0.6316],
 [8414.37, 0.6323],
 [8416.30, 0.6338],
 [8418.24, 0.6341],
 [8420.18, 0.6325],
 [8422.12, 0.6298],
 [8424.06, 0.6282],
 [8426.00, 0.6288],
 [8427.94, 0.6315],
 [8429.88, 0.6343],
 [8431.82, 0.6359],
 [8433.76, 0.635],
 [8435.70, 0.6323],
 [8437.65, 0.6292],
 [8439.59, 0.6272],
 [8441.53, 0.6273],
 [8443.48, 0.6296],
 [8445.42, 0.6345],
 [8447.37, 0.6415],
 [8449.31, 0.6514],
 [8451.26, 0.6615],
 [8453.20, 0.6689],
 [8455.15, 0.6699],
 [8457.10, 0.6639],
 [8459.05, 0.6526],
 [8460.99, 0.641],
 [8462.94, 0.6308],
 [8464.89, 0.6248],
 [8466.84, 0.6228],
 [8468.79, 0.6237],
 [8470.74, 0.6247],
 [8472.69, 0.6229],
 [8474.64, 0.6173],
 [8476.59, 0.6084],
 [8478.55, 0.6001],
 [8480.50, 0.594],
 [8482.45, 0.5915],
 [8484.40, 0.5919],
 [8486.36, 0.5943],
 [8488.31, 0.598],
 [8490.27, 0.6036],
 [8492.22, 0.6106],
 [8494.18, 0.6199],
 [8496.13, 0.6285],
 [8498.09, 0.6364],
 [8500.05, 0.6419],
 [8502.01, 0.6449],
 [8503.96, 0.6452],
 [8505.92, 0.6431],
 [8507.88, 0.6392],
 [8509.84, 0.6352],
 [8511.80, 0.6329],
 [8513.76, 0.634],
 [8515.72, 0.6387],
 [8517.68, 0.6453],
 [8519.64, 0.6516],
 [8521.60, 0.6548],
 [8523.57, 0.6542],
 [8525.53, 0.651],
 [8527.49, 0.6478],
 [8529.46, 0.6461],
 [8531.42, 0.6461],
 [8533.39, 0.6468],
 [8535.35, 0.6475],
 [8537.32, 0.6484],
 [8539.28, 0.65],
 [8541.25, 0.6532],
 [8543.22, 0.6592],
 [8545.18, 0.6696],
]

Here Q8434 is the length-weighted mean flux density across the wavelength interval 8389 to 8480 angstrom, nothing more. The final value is 0.637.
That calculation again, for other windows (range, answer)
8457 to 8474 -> 0.632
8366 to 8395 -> 0.636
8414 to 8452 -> 0.634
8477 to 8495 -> 0.6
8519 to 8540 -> 0.649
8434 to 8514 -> 0.629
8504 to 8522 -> 0.641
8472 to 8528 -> 0.627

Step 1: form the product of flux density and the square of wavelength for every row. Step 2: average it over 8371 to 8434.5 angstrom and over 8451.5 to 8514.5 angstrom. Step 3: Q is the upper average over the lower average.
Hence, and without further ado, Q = 1.00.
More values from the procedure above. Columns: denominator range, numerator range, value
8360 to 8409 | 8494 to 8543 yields 1.04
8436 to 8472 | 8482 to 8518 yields 0.99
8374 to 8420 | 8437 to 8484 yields 1.00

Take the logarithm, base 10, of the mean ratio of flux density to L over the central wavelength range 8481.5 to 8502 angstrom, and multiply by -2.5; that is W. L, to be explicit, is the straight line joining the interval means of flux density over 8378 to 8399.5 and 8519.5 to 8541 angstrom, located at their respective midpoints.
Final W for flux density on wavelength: 0.06 mag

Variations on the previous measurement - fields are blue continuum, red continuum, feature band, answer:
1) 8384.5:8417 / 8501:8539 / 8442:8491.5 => 0.03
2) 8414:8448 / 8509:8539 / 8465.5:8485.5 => 0.05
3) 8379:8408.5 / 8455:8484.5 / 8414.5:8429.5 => 0.01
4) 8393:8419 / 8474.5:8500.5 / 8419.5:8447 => 0.00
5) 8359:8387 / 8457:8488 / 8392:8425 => -0.02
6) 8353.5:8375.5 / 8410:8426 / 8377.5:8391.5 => -0.01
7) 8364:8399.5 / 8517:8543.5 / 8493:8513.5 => 0.02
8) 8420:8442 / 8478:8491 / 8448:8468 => -0.06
